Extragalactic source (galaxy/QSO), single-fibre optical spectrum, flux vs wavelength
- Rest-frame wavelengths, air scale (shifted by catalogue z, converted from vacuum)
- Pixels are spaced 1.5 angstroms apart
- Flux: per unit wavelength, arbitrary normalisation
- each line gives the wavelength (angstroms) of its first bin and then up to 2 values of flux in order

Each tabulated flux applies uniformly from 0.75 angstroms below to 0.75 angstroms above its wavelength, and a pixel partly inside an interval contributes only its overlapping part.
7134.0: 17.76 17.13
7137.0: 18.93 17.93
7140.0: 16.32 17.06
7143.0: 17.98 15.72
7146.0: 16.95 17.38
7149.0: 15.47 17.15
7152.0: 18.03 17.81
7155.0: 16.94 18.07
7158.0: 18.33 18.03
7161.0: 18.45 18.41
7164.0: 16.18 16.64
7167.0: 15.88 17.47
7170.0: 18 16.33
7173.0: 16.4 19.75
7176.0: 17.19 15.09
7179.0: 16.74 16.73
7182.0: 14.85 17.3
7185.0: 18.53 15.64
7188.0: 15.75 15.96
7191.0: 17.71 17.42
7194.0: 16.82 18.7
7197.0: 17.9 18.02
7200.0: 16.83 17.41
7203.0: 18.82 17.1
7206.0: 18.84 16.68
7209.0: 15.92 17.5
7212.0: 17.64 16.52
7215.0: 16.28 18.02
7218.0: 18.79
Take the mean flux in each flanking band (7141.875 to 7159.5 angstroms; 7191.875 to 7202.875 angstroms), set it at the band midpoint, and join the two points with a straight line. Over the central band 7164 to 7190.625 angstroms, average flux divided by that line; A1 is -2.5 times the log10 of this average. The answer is 0.05 mag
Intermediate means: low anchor 17.3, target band 16.7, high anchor 17.7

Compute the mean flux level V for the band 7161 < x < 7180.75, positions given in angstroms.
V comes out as 17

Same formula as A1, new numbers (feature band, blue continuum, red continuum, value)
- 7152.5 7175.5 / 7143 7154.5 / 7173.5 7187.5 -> -0.04 mag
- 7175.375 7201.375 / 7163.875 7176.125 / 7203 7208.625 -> 0.03 mag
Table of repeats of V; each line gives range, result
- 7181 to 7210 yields 17.2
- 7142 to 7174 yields 17.2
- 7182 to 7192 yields 16.7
